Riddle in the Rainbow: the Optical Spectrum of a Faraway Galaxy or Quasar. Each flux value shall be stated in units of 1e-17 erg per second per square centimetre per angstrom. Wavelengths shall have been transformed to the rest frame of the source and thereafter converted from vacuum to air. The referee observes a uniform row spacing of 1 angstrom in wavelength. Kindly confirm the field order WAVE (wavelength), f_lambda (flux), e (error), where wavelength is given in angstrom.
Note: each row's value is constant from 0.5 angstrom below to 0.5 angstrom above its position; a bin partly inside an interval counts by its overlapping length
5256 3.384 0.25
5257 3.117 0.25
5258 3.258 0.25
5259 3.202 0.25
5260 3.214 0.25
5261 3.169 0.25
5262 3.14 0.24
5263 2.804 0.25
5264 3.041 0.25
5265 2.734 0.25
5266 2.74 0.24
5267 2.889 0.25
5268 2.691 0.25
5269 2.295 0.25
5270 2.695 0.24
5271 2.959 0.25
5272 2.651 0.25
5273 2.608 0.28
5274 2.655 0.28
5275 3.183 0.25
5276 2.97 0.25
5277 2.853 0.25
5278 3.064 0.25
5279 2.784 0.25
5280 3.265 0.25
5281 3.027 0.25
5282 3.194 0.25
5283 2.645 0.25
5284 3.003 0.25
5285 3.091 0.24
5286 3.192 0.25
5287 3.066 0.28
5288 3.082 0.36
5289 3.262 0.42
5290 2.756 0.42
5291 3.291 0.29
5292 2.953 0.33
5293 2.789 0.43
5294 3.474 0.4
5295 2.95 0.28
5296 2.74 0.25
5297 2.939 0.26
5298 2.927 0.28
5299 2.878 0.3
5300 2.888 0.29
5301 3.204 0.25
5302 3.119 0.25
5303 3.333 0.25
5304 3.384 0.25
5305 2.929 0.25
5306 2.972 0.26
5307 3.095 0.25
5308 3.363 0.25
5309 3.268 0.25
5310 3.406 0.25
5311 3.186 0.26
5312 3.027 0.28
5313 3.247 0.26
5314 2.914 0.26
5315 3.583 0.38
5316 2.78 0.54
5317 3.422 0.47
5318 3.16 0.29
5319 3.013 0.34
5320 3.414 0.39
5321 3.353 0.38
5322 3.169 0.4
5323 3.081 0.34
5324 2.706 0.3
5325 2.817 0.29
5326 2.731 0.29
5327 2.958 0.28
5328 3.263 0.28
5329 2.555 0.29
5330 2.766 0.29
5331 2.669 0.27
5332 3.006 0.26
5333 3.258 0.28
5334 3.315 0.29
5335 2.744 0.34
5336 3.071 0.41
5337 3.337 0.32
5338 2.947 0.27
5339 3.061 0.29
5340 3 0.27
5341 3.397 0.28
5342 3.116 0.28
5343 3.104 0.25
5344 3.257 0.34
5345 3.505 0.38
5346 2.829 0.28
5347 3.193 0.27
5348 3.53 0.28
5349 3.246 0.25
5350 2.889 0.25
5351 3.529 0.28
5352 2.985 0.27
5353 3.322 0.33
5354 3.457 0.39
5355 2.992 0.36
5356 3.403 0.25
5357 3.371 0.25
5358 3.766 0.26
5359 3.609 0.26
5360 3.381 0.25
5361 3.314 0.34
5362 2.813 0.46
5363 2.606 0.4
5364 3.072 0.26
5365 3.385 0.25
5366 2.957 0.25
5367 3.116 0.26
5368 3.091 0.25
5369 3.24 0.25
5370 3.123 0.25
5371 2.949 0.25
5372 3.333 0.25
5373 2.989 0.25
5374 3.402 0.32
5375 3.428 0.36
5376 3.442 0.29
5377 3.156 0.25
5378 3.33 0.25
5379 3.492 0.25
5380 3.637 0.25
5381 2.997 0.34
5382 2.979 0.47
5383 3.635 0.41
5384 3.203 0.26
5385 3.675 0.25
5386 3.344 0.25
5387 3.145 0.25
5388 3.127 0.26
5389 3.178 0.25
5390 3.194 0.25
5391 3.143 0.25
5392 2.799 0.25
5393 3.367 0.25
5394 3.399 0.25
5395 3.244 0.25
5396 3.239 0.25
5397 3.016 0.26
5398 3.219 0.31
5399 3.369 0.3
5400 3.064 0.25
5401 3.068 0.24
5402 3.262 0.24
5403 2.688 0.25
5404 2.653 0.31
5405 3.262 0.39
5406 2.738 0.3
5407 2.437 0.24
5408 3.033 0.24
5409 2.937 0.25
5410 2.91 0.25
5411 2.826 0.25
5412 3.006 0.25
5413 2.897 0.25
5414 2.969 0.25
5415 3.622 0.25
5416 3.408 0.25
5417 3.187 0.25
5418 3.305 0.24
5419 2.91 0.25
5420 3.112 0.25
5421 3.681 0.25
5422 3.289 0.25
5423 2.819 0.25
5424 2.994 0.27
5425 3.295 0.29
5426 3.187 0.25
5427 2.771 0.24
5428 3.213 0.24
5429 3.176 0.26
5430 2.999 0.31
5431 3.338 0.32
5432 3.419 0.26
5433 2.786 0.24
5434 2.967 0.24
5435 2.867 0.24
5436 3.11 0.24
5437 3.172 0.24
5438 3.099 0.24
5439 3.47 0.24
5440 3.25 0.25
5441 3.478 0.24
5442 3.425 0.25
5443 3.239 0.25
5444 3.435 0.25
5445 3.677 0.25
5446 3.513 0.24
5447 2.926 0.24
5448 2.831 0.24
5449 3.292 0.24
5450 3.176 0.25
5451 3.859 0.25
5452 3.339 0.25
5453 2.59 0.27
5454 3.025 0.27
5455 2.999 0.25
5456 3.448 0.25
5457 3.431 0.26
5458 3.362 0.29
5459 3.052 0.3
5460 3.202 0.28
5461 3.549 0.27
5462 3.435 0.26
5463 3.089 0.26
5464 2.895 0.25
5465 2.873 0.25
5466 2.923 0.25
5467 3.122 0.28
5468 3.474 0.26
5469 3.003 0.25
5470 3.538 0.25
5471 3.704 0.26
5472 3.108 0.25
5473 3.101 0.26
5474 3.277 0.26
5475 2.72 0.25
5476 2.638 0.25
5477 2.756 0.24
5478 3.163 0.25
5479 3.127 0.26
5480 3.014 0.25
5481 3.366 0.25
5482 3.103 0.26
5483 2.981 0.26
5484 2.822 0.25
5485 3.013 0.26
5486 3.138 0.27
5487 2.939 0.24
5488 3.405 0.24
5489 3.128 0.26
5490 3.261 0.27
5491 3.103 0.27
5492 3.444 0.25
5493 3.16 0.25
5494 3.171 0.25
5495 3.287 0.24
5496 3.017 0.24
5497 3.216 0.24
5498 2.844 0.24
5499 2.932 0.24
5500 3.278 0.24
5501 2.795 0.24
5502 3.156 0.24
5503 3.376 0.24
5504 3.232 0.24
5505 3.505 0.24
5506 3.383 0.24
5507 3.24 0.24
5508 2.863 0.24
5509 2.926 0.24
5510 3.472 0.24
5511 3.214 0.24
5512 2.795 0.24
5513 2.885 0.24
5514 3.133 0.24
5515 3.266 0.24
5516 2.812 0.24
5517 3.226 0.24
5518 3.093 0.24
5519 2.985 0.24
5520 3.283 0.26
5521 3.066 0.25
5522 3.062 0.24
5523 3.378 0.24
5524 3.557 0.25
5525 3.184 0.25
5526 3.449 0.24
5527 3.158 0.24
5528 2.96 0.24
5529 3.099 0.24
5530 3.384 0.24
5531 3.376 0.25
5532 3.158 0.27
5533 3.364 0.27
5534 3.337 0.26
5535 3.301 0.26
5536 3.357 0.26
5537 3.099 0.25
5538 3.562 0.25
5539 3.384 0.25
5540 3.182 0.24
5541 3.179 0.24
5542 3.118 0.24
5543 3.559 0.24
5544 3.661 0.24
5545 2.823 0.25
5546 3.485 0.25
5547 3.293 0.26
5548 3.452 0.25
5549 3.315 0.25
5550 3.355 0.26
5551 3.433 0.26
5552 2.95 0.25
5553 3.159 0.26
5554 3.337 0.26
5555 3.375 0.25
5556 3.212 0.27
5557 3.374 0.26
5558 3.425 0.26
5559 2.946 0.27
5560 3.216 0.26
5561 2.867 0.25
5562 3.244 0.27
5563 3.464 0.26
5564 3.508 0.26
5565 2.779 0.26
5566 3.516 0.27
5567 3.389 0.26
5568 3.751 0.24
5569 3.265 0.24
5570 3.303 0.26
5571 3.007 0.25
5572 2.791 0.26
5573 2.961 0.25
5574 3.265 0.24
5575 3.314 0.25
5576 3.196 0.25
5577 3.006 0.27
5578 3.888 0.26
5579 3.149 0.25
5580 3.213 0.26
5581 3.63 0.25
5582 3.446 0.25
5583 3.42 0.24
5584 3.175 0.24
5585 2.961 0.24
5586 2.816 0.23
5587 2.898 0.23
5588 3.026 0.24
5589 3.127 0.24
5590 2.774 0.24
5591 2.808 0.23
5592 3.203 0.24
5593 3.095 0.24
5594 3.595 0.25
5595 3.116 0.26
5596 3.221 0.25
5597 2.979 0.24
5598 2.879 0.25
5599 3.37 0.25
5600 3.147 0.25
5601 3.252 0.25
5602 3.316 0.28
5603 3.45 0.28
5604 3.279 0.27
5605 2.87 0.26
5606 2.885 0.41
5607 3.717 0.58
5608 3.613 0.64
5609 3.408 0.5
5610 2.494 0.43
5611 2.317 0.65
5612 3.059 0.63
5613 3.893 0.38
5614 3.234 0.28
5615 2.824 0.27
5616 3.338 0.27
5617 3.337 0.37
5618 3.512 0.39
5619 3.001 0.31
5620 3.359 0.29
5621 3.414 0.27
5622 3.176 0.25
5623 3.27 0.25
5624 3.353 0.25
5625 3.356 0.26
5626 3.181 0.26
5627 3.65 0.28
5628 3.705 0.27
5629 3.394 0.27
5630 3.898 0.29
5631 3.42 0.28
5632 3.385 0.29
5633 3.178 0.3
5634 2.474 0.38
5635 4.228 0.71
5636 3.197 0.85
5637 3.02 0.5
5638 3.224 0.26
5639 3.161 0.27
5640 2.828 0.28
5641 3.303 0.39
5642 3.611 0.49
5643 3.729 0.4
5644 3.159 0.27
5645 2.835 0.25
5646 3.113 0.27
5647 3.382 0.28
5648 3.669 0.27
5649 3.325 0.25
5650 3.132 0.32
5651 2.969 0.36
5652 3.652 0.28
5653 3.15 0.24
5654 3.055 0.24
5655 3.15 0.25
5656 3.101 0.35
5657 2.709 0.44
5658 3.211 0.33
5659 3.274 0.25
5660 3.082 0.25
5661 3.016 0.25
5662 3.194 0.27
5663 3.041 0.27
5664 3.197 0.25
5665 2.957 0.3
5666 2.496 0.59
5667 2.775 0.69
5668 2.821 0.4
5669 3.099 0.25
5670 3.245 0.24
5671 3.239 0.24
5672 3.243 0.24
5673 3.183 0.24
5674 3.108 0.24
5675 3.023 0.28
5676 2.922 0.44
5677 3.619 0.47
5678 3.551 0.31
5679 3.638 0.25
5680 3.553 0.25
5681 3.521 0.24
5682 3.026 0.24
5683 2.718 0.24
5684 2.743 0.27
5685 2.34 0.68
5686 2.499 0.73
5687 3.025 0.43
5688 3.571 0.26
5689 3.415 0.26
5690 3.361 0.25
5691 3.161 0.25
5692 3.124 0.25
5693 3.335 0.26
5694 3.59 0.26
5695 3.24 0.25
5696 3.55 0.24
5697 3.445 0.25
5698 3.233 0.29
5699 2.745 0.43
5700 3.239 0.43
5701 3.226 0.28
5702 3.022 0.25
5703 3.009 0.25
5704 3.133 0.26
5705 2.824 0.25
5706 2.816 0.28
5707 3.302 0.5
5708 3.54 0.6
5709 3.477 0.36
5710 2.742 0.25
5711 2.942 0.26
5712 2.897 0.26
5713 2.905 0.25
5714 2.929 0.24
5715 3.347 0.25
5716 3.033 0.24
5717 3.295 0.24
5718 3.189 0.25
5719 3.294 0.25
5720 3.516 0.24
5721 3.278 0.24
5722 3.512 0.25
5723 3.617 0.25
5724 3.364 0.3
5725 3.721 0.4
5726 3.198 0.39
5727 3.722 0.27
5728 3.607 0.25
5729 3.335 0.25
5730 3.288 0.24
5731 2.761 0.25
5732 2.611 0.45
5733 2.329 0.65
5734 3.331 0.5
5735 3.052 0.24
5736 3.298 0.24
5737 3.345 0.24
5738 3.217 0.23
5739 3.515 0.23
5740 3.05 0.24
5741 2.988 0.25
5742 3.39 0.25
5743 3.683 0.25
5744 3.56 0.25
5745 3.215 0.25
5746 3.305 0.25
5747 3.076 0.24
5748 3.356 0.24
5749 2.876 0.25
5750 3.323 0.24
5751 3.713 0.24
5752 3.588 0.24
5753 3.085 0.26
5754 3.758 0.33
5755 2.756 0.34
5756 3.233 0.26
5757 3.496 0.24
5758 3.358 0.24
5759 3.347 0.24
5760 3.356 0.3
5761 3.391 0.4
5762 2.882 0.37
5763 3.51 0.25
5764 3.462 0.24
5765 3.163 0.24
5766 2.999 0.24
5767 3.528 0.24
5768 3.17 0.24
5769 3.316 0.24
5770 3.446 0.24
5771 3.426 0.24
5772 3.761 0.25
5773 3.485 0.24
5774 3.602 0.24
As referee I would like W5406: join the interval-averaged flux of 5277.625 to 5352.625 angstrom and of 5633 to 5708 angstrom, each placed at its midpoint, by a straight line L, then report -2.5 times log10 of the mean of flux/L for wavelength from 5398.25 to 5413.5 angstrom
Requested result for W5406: 0.06 mag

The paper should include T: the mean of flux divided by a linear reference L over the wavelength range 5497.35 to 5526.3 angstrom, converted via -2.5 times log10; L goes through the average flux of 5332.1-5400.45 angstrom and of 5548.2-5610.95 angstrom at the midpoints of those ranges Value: 0.02 mag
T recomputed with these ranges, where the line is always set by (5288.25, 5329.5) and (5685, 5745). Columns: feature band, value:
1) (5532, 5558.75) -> -0.05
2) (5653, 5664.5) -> 0.03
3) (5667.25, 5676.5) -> 0.04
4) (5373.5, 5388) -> -0.08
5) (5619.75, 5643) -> -0.05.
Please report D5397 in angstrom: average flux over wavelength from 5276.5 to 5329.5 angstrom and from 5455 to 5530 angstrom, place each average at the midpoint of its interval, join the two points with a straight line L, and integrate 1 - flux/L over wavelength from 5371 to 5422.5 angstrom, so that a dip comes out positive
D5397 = -1.0 angstrom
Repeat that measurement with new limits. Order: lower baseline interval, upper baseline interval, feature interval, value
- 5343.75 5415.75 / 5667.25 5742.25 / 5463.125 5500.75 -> 0.87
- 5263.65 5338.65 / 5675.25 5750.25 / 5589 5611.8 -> 0.19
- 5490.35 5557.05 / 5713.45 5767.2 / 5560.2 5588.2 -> 0.05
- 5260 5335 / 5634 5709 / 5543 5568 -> -1.34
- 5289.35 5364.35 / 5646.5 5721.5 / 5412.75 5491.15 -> -1.00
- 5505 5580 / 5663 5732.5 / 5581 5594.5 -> 0.40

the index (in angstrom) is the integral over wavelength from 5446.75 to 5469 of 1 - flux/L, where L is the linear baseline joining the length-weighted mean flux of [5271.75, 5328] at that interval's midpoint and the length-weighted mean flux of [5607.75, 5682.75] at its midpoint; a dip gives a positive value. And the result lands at -0.3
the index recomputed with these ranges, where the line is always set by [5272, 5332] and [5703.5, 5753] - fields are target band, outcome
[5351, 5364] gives -0.8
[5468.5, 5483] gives 0.0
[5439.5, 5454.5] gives -0.8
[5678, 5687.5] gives 0.5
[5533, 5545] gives -0.7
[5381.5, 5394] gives -0.7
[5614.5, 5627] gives -0.4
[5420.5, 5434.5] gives -0.2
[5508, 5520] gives 0.2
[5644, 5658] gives 0.1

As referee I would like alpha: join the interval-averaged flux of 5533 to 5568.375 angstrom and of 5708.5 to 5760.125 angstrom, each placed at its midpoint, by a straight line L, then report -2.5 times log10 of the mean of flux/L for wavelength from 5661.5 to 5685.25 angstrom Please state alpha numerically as 0.06 mag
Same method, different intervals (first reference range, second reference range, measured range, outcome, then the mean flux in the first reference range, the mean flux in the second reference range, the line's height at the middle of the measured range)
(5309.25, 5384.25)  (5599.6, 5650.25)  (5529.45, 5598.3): 0.01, 3.17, 3.28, 3.25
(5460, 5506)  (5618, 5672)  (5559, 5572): -0.02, 3.14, 3.22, 3.18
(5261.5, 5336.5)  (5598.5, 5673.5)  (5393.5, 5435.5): 0.00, 3.01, 3.22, 3.08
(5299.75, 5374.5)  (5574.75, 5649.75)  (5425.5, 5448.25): 0.00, 3.14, 3.24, 3.18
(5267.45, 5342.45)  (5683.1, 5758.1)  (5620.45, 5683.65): -0.02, 3.03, 3.21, 3.18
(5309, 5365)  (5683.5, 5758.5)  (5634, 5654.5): -0.02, 3.14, 3.21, 3.2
